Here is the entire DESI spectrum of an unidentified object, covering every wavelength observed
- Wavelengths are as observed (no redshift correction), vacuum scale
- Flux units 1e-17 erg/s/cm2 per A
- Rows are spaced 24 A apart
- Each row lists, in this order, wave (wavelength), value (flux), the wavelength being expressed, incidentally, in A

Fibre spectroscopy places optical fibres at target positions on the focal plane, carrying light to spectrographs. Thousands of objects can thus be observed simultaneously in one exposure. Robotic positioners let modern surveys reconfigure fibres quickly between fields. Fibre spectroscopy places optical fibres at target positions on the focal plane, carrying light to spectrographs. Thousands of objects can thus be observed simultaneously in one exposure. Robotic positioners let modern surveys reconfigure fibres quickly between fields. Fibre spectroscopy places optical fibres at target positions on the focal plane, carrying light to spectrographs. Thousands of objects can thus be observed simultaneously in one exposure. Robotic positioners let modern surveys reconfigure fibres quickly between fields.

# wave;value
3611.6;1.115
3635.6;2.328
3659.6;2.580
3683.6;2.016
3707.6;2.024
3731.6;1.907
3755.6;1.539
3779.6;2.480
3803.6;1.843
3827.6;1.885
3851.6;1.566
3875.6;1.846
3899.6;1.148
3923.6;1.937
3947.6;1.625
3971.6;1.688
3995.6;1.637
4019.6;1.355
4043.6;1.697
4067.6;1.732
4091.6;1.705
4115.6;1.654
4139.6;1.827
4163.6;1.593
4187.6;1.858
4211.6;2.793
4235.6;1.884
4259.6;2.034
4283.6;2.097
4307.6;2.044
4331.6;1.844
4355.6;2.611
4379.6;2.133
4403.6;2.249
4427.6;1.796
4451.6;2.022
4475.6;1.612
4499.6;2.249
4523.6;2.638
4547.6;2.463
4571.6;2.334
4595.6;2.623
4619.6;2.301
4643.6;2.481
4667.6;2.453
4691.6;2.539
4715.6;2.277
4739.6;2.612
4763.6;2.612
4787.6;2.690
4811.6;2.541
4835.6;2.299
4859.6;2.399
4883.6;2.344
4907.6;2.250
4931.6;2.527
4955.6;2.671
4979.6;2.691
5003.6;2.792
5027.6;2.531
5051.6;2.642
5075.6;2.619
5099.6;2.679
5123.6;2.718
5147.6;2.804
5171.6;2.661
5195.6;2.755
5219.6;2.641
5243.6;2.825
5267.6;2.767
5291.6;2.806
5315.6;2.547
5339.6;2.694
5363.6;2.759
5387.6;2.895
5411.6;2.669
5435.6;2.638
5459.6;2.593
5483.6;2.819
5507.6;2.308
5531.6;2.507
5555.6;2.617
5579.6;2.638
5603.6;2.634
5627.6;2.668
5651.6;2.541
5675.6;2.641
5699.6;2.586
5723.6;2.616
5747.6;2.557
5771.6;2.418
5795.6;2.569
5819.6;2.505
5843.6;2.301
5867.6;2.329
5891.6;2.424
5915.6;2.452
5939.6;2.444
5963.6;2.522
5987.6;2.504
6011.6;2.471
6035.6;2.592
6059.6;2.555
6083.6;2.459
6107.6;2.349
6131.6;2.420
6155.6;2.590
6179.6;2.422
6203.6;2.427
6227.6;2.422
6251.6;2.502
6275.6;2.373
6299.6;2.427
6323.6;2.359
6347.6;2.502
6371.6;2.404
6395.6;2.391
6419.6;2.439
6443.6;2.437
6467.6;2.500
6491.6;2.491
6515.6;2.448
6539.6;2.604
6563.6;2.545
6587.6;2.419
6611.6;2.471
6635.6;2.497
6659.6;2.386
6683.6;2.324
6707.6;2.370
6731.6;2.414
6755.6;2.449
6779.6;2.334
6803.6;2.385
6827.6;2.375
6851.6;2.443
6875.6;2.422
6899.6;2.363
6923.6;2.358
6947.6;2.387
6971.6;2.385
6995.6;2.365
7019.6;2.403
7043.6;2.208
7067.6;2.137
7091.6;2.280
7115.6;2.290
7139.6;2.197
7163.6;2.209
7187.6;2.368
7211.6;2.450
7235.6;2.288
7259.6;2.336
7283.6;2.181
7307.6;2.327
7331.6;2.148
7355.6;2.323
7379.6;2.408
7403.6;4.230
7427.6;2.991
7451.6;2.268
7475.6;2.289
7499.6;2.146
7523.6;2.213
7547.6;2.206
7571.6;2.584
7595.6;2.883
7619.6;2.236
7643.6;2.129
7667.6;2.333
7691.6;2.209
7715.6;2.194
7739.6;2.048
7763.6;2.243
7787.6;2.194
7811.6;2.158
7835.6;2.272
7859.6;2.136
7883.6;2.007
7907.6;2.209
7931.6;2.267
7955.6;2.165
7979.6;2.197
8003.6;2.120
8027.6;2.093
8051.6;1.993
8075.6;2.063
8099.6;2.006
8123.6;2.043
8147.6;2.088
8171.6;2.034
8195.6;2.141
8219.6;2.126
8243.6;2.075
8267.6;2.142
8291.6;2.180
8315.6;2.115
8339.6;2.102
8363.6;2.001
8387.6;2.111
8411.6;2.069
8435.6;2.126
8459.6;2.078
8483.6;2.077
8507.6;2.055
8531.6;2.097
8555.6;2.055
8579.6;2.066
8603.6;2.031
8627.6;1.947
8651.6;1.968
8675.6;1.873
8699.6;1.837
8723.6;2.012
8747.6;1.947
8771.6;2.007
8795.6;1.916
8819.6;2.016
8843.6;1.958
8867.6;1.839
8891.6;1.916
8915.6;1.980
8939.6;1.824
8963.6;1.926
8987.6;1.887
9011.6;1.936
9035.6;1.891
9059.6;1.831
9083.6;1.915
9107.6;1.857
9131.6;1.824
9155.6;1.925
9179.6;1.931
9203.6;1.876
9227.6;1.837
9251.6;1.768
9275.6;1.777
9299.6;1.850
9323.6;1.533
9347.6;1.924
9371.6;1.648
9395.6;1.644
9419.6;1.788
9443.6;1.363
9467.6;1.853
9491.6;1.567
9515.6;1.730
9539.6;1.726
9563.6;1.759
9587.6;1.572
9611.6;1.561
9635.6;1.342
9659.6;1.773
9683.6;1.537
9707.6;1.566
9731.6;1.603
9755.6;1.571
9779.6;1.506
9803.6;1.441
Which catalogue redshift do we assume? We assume 0.13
